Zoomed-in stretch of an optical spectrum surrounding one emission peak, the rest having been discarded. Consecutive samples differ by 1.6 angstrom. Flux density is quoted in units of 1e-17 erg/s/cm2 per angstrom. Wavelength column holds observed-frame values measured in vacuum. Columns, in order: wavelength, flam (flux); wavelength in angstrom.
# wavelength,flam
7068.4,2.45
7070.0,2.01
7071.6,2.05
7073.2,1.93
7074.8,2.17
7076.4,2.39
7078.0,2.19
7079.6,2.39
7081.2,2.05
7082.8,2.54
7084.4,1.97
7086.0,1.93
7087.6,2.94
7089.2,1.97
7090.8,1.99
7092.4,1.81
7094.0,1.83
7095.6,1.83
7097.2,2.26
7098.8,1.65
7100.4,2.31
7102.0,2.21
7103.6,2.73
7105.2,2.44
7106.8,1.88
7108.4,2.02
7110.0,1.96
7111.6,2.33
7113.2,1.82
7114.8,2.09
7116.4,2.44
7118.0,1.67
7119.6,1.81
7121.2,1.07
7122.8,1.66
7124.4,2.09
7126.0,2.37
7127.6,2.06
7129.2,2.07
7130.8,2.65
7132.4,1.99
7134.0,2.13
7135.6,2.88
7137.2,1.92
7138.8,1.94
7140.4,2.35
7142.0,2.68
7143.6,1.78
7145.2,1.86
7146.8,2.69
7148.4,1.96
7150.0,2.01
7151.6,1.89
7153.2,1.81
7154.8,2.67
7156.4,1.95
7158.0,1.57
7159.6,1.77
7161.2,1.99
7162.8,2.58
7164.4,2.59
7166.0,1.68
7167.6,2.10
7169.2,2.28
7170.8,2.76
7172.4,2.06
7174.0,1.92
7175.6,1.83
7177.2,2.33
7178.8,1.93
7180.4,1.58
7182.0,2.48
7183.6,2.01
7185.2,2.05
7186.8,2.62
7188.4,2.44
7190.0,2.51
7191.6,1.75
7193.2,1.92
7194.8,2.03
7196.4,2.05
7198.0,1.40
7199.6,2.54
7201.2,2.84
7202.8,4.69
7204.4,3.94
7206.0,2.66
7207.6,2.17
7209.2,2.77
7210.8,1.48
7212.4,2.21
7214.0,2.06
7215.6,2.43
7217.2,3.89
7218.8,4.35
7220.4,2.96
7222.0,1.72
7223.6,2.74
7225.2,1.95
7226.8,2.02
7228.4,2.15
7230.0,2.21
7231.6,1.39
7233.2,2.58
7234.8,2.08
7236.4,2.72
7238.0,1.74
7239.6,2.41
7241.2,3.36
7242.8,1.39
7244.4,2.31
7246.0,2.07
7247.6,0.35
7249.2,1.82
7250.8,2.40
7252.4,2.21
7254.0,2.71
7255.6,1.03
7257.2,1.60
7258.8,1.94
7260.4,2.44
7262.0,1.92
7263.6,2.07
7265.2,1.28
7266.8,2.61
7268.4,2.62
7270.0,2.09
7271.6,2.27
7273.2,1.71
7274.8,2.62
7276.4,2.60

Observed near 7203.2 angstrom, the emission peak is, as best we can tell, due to [S II] 6716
